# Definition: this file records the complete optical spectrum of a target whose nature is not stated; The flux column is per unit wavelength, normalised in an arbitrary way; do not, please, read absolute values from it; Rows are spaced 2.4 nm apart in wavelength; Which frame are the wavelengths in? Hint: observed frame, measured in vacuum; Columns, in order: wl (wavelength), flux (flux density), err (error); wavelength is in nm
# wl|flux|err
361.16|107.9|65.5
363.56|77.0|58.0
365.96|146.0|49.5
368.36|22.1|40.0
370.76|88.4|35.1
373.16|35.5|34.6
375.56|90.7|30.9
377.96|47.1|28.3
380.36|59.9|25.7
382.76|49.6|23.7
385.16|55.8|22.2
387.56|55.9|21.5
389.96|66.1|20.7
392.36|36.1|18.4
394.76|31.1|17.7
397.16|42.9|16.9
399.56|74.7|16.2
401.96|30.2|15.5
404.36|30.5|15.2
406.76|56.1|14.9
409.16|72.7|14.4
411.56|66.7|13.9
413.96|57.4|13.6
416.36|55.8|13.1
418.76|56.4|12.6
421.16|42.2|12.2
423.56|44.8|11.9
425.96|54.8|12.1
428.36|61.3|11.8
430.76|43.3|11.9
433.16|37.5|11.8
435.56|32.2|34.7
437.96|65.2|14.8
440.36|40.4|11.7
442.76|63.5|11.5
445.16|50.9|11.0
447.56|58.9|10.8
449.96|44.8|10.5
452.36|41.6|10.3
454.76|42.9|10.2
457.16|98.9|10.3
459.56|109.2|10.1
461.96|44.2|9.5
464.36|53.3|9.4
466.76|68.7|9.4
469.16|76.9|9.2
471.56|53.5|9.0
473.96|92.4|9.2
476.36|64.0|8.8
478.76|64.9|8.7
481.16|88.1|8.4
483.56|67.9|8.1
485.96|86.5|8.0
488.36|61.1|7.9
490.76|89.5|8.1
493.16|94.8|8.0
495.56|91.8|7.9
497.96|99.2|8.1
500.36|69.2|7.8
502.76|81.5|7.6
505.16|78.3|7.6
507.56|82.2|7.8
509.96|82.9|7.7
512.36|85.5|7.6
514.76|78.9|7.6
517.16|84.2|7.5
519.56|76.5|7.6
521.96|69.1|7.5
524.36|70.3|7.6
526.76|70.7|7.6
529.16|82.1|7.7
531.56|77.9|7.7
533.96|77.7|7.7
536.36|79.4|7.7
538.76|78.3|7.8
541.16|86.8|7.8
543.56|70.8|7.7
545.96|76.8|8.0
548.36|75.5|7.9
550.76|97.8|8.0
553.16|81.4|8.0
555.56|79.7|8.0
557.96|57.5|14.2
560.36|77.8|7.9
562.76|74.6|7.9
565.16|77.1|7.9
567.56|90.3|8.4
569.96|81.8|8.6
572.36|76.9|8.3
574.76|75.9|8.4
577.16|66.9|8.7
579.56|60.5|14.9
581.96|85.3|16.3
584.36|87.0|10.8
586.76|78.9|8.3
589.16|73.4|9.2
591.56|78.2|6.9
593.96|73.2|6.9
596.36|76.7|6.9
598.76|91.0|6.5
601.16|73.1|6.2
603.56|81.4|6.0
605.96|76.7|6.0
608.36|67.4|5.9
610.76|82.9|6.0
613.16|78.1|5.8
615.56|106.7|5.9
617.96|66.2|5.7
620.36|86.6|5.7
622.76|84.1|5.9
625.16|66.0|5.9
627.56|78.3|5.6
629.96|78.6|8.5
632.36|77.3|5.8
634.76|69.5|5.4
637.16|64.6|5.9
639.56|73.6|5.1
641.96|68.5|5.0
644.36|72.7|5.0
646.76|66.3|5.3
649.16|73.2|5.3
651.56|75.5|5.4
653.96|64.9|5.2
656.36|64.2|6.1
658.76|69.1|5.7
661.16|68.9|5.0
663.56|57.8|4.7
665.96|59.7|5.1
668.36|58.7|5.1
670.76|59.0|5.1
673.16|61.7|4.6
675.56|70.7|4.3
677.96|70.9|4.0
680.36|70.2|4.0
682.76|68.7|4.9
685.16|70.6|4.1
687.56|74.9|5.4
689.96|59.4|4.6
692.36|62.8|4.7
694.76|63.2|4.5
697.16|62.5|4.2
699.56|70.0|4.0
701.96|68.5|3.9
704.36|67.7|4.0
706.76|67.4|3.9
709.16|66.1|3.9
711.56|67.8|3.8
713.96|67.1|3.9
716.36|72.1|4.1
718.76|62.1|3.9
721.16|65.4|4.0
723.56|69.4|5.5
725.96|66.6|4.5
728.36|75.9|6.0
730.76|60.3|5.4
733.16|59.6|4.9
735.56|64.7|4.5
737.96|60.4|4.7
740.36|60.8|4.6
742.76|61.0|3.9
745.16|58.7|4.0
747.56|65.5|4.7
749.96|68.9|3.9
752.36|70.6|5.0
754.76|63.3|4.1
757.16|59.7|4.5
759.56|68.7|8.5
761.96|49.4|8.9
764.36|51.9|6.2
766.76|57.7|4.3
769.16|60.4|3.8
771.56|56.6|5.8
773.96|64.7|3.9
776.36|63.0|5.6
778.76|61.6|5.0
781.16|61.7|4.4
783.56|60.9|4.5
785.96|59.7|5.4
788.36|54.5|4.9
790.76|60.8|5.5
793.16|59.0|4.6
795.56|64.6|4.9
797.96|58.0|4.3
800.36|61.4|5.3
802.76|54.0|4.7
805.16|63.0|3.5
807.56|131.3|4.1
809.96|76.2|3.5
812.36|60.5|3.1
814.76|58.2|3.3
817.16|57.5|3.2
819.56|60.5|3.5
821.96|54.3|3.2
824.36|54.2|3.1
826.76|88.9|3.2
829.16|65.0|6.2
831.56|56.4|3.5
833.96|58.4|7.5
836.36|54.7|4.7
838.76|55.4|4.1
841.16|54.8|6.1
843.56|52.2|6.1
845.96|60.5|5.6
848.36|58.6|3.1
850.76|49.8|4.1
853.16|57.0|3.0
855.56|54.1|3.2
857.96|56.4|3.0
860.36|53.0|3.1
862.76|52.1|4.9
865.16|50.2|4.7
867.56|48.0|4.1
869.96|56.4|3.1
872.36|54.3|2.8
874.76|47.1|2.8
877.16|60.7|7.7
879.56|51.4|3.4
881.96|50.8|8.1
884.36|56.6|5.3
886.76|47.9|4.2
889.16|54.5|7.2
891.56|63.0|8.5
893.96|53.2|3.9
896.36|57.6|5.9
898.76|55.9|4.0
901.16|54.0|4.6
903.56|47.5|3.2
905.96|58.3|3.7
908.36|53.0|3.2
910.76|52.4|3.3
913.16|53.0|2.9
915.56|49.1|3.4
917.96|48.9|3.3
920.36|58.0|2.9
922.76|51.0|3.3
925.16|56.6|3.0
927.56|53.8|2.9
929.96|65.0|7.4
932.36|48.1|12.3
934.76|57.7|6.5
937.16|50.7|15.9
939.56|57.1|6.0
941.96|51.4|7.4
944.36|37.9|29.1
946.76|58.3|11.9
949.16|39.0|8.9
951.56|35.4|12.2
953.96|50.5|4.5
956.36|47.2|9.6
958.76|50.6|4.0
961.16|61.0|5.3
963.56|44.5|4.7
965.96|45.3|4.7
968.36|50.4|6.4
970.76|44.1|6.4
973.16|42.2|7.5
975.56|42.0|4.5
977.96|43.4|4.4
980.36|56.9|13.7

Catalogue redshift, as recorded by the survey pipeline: 0.229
